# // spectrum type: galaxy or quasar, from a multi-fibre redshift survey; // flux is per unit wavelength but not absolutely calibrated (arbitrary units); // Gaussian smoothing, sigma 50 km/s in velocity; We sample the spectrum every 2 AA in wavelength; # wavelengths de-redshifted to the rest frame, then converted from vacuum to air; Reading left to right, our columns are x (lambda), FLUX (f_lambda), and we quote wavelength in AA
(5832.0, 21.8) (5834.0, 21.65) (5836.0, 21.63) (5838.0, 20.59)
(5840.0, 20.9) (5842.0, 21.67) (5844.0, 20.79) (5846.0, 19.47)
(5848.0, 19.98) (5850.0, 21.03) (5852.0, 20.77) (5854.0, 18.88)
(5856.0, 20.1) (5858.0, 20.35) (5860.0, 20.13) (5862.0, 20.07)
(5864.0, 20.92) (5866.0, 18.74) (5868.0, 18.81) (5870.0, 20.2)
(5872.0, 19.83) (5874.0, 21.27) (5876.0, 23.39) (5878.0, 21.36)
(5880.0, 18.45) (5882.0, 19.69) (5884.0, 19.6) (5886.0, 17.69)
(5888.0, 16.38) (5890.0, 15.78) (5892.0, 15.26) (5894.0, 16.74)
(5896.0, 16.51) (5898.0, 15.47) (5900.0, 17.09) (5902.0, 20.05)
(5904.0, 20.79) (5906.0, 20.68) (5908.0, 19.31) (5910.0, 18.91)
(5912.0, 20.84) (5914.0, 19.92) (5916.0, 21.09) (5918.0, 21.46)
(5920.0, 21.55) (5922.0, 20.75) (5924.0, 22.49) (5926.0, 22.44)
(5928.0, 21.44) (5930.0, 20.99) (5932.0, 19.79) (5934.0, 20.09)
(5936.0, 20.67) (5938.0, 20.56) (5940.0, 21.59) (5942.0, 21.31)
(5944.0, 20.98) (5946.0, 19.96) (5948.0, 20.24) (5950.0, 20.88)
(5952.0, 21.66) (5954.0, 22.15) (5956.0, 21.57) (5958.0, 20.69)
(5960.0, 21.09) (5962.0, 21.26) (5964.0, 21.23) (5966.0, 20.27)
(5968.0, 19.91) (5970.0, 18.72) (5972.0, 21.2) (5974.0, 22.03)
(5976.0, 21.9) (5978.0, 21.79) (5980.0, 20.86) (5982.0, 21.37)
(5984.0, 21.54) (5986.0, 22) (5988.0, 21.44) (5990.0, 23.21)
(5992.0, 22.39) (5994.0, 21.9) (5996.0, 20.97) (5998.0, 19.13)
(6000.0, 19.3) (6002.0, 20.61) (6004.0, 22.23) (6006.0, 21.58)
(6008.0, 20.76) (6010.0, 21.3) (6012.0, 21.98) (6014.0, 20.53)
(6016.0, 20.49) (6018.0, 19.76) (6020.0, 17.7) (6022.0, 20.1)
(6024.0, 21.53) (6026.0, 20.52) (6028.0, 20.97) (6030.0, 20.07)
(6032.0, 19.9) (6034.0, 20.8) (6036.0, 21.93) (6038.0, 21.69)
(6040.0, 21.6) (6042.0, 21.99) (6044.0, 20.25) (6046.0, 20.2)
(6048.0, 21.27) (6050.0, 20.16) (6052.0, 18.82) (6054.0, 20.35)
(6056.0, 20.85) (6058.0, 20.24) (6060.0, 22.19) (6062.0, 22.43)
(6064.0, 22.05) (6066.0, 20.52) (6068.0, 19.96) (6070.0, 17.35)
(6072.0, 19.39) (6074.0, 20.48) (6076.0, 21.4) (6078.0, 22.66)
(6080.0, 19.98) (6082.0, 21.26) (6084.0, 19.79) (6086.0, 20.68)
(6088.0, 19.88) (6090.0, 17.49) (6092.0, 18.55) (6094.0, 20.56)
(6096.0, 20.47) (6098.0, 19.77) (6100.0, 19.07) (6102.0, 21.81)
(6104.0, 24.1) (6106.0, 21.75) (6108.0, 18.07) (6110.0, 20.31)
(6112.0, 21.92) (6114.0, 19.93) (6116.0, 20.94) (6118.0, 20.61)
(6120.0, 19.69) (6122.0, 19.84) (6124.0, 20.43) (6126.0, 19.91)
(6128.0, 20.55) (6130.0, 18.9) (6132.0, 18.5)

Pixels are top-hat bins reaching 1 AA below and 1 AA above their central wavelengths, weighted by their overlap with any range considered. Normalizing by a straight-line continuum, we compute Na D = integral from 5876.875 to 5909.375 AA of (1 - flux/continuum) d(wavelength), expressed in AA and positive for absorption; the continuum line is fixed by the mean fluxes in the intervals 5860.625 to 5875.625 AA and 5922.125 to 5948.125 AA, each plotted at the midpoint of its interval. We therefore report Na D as 3.6 AA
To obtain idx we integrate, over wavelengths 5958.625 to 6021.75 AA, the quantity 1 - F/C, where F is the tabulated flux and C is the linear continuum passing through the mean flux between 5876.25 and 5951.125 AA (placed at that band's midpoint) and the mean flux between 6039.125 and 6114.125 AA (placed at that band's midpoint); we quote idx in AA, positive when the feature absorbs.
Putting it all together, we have -2.7 AA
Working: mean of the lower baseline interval 19.7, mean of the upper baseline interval 20.5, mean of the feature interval 21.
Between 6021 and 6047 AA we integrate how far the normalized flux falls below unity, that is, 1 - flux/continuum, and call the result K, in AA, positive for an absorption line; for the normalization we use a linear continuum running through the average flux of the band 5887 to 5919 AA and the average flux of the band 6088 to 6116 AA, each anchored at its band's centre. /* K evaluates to -1.6 AA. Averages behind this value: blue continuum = 18.5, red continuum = 20.3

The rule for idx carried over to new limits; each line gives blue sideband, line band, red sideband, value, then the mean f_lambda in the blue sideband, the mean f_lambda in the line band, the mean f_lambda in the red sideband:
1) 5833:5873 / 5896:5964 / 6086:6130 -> -0.8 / 20.3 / 20.5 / 20.2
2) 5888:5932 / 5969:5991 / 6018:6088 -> -1.6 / 19.4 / 21.5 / 20.6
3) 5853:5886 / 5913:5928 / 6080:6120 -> -1.0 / 20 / 21.4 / 20.3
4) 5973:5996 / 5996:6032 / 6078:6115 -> 1.6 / 21.8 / 20.5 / 20.4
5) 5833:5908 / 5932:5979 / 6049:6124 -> -2.5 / 19.5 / 20.9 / 20.4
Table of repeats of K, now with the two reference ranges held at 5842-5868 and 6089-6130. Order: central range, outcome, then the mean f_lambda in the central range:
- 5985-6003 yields -0.9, 21.2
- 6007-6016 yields -0.4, 21.1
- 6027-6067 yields -1.4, 20.9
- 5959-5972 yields -0.2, 20.5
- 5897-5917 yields 0.7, 19.4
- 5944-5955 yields -0.4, 21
